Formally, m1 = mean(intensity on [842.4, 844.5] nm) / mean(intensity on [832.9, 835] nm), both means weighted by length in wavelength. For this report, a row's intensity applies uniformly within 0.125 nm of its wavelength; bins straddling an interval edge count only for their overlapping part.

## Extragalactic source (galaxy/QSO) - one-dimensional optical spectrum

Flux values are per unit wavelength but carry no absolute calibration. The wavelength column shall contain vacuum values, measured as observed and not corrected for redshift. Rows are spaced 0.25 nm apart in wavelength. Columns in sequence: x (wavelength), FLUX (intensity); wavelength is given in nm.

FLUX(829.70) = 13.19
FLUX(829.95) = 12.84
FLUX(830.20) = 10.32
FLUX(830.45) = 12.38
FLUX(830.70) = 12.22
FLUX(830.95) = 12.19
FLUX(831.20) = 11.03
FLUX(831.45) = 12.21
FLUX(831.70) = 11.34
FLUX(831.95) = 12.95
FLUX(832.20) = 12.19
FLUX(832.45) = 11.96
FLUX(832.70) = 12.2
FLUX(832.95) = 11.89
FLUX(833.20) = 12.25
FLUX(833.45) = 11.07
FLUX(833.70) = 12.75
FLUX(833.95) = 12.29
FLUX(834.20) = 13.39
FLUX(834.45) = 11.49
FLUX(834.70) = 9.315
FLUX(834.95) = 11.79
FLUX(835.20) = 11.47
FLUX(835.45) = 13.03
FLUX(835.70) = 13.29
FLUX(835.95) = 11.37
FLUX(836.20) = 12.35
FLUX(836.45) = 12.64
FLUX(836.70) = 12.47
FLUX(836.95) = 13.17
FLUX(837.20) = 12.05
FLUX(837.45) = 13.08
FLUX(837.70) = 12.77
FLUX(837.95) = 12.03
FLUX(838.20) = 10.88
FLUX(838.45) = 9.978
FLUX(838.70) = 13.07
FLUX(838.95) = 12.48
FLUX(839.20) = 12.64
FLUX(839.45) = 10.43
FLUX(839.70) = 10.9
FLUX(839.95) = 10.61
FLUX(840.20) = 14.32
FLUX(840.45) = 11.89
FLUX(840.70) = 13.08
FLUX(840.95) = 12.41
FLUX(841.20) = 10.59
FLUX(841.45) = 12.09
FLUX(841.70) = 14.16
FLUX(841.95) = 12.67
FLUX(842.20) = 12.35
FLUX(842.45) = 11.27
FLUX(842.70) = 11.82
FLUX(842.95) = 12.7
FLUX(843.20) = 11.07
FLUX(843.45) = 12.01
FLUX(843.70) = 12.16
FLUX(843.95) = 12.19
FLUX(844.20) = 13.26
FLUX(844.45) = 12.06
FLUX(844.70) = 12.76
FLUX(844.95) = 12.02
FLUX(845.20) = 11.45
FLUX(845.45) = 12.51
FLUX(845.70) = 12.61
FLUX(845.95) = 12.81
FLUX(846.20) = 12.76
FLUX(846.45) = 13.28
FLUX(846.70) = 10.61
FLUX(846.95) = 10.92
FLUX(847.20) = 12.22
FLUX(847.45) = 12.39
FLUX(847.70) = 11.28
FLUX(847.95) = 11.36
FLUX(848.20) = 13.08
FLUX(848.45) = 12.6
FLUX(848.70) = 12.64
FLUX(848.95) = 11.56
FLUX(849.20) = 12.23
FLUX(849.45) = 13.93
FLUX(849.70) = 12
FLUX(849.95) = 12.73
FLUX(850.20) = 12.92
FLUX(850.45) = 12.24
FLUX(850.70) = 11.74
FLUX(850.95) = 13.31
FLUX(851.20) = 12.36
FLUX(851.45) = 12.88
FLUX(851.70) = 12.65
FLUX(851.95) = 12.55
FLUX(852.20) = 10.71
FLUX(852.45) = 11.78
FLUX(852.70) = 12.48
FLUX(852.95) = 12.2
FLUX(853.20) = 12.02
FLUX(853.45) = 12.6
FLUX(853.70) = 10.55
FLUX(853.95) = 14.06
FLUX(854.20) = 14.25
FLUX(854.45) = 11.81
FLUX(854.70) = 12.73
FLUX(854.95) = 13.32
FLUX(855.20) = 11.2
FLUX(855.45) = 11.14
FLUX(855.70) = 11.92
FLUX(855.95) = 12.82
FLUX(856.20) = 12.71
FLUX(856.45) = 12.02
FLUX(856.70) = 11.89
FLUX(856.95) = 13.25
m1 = 1.0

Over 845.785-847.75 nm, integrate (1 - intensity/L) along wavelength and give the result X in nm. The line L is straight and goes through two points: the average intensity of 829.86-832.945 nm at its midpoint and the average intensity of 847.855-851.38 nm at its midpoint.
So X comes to 0.05 nm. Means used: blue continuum 12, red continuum 12.5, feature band 12.1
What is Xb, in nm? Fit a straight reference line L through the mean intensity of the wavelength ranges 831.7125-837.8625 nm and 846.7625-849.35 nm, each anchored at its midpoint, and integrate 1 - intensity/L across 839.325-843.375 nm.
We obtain 0.03 nm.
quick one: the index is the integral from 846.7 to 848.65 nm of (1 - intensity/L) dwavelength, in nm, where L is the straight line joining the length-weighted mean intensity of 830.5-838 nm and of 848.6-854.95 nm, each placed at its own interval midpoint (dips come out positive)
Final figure 0.07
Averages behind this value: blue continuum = 12.1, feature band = 11.9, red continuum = 12.5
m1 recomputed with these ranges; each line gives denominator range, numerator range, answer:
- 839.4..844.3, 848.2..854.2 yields 1.03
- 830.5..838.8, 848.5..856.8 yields 1.02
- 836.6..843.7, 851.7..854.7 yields 1.02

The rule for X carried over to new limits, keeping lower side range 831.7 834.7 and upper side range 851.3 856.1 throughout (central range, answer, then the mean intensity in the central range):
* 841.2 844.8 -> -0.03 nm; 12.3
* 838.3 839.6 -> 0.05 nm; 11.7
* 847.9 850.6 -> -0.06 nm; 12.5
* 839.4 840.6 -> 0.04 nm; 11.7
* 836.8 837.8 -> -0.05 nm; 12.8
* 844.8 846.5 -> -0.04 nm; 12.5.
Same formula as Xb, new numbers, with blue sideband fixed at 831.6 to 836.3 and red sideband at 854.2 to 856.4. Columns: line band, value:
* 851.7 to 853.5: 0.03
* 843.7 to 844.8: -0.03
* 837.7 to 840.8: 0.05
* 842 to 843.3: 0.03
